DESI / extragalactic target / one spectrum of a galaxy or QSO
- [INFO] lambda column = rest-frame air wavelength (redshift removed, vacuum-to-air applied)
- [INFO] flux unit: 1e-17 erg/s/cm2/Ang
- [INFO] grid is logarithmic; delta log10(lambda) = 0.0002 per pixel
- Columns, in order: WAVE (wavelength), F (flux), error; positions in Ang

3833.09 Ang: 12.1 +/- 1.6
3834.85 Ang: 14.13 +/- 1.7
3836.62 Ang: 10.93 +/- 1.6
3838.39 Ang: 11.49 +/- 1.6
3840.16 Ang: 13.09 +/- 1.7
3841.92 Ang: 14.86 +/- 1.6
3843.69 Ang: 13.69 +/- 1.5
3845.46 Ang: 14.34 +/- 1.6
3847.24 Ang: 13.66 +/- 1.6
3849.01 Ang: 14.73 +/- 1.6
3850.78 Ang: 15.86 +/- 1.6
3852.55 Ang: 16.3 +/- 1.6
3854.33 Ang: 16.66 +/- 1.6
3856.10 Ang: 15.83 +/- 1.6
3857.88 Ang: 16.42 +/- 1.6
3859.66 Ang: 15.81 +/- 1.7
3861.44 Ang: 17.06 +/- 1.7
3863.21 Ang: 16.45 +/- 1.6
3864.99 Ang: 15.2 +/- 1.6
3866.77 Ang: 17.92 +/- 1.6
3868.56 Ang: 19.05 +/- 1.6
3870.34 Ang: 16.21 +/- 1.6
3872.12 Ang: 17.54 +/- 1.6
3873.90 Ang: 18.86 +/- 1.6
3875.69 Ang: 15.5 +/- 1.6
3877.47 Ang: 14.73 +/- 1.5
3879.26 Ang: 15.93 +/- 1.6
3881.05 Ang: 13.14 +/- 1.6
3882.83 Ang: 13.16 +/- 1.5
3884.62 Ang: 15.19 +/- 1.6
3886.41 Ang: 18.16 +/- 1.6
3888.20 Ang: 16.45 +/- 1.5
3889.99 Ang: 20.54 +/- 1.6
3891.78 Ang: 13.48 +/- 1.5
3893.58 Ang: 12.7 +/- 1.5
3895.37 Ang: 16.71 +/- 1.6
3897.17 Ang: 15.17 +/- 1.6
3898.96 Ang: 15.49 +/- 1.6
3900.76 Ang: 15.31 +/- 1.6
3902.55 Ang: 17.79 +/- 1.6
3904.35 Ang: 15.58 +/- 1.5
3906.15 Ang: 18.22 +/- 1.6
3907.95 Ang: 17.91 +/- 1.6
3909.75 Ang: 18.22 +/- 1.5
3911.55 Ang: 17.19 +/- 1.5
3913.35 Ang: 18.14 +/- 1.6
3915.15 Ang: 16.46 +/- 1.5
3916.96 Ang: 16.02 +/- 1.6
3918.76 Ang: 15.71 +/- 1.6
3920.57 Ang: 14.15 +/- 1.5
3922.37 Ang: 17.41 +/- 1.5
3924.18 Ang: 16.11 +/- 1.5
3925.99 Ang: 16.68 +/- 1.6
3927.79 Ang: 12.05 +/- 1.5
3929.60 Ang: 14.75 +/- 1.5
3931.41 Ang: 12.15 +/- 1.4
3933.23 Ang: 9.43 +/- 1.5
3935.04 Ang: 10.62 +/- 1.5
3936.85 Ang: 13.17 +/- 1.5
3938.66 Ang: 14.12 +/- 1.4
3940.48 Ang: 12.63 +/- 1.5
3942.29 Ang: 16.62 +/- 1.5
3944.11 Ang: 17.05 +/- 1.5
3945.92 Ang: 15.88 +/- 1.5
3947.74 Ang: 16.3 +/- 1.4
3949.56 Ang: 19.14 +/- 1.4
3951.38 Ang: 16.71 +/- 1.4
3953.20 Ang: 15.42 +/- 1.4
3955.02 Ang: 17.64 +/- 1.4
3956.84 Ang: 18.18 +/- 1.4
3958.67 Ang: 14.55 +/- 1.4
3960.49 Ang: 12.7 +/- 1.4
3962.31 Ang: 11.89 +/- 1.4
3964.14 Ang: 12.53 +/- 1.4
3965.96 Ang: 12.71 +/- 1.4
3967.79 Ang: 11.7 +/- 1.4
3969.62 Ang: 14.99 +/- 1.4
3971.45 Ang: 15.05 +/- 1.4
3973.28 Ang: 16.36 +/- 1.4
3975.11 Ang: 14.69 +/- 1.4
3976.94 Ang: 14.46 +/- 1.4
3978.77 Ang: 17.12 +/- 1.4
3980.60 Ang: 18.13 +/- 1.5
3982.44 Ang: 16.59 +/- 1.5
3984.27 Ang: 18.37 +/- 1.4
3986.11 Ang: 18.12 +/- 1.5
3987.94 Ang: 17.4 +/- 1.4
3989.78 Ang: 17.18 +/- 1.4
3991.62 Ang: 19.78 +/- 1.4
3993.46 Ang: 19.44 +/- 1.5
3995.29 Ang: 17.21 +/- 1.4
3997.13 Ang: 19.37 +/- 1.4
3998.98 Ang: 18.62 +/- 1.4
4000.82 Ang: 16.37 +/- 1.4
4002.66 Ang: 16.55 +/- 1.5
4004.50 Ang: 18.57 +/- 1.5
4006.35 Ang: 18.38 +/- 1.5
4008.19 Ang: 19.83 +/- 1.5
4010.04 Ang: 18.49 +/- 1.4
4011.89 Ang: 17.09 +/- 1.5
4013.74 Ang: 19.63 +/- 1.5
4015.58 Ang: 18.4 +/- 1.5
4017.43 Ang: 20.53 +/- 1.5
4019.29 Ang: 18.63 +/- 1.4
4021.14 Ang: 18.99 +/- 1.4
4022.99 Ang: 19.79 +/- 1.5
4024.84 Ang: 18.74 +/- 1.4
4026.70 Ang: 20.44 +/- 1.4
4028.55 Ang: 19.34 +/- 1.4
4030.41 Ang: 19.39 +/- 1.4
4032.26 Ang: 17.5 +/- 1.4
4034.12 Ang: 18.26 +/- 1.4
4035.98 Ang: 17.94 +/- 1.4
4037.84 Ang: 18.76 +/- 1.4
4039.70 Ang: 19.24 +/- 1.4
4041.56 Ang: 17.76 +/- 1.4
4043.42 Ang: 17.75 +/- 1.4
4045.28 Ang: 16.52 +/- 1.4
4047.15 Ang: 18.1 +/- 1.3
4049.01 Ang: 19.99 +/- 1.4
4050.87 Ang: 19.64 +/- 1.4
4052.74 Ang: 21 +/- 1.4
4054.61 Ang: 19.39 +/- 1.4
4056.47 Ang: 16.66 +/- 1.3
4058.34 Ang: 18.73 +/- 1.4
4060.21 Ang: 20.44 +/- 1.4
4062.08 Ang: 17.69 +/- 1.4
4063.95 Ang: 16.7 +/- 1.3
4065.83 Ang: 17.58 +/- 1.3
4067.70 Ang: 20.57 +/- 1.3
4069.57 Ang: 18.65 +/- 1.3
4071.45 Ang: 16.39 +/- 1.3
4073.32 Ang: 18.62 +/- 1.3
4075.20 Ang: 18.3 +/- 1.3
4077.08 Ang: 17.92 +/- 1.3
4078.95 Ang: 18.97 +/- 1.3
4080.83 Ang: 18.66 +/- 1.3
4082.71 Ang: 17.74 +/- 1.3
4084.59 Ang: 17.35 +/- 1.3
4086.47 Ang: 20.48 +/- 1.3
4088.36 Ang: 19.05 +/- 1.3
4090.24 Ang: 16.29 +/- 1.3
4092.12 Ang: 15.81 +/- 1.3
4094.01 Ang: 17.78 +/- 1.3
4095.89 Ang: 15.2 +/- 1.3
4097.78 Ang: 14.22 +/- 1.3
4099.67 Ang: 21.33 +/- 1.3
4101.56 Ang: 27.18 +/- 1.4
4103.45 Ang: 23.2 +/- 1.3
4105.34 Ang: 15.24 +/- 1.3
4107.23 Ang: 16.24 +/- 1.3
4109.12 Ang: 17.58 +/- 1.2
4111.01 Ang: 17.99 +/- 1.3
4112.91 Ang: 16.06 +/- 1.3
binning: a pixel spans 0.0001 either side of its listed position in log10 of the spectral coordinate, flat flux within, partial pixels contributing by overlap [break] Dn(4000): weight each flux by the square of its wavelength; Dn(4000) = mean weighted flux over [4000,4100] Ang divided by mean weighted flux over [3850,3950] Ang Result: 1.25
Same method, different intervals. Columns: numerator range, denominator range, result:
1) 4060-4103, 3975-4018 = 1.07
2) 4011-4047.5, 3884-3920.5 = 1.21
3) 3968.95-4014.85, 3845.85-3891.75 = 1.15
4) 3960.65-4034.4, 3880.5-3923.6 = 1.13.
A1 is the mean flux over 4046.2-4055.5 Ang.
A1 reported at 19.6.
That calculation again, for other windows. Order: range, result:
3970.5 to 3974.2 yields 15.7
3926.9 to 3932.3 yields 13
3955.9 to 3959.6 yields 16.3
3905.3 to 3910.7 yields 18.1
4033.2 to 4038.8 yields 18.3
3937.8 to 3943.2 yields 14.5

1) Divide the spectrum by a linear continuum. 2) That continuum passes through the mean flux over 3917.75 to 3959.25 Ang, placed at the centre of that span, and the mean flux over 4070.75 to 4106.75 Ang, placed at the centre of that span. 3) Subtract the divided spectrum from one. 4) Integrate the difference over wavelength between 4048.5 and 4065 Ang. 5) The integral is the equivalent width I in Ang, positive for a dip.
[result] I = -1.1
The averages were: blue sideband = 15.1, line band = 18.9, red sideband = 18.4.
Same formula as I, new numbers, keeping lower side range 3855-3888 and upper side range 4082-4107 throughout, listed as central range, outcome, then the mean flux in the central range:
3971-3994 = 0.29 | 17.1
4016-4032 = -1.44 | 19.4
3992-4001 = -0.49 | 18.5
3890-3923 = 0.56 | 16.3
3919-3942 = 4.21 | 13.7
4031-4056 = -0.86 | 18.6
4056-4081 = -0.12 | 18.3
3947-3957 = -0.08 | 17.2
